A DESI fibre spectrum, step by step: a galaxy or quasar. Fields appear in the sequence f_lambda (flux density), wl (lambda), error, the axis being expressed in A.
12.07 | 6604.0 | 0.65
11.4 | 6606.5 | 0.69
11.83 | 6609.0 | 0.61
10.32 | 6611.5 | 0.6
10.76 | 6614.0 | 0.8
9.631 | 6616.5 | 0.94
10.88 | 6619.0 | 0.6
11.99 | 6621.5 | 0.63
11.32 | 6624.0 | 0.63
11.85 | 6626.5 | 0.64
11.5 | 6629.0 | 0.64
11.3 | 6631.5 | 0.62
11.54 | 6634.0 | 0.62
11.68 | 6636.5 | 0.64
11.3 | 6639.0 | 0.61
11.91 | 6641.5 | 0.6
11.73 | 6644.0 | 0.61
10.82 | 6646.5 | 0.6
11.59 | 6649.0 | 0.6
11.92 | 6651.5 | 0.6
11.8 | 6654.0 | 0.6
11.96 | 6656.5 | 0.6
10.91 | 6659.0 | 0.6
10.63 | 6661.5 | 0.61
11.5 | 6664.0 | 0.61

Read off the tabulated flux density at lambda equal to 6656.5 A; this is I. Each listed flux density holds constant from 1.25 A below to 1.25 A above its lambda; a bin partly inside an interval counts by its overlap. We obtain 11.96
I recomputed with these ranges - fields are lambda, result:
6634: 11.54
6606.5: 11.4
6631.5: 11.3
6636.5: 11.68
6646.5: 10.82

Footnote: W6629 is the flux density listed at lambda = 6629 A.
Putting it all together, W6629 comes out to 11.5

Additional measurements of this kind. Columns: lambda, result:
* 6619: 10.88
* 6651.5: 11.92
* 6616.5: 9.631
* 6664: 11.5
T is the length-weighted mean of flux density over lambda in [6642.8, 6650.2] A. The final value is 11.4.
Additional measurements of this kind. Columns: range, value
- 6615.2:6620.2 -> 10.3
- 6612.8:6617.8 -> 10.2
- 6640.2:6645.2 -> 11.8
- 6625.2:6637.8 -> 11.6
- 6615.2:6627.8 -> 11.1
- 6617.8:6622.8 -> 11.4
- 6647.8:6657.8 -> 11.8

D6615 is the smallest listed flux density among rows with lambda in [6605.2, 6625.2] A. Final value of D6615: 9.631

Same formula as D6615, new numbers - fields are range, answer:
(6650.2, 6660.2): 10.91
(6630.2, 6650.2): 10.82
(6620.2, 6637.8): 11.3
